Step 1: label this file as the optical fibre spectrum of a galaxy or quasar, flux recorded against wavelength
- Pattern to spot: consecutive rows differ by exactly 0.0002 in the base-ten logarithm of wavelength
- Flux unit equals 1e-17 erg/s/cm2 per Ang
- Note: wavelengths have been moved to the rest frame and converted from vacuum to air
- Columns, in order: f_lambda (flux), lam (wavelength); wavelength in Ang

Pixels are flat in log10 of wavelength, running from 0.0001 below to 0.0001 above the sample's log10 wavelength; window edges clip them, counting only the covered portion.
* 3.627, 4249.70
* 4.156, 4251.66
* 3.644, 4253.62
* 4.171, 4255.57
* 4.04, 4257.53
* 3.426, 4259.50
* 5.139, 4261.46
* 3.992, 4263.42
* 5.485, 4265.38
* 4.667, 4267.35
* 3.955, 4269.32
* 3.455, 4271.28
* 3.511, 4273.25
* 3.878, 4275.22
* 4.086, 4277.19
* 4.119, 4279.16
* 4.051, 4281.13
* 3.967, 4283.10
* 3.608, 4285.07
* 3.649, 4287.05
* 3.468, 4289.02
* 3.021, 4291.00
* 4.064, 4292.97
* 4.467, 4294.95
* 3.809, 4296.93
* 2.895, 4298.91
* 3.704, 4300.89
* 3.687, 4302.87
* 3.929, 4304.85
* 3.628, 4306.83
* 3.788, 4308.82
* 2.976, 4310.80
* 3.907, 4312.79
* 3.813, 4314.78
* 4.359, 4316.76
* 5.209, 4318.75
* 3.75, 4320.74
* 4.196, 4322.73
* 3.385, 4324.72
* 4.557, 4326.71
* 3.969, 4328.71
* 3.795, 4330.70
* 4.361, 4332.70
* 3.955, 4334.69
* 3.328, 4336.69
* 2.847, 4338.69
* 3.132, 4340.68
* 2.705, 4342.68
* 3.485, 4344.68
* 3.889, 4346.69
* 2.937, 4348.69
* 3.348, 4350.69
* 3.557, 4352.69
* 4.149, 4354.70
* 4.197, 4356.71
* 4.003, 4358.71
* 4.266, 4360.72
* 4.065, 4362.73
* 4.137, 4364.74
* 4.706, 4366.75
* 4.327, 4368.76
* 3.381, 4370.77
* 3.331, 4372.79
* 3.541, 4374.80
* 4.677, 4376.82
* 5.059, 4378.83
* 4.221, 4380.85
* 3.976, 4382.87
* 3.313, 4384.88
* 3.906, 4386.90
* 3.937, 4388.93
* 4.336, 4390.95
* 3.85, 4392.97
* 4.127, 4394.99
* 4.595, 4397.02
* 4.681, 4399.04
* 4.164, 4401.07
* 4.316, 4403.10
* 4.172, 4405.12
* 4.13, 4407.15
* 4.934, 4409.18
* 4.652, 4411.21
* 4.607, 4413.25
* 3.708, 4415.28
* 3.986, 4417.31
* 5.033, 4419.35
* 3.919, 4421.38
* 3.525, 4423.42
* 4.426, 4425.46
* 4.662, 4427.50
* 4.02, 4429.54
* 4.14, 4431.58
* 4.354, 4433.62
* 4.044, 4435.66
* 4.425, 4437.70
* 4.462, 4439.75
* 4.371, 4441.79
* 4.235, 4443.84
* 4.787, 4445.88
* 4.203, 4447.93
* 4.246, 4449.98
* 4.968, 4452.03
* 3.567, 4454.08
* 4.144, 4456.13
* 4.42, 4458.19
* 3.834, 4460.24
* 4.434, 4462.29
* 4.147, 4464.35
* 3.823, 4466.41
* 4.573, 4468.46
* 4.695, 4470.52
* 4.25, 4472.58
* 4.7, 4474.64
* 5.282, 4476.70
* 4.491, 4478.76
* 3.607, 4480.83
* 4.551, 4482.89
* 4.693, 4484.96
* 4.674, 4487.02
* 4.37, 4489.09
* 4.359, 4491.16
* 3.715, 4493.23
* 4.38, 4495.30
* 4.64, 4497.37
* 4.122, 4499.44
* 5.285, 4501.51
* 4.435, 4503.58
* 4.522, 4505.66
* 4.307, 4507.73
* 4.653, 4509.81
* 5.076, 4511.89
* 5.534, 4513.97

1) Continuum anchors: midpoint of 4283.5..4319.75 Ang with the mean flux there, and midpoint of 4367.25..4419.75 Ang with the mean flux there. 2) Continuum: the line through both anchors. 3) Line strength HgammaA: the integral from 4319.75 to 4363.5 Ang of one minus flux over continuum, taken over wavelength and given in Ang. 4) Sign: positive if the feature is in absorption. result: 2.6 Ang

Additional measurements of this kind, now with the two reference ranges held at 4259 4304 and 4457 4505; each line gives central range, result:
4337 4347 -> 2.2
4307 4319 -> 0.3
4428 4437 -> 0.2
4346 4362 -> 1.2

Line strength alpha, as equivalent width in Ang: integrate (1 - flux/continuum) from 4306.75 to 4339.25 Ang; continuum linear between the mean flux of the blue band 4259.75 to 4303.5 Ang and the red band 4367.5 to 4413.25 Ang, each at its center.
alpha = 1.1 Ang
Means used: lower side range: 3.93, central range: 3.89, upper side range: 4.18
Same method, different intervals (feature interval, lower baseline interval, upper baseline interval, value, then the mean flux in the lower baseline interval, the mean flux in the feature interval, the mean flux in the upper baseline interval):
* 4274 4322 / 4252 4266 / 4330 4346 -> 0.2 Ang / 4.24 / 3.83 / 3.45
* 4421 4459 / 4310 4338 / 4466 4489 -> 0.9 Ang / 3.96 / 4.26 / 4.5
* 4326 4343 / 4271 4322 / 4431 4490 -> 1.2 Ang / 3.81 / 3.65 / 4.36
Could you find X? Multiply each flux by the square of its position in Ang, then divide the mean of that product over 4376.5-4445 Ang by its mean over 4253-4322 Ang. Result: 1.1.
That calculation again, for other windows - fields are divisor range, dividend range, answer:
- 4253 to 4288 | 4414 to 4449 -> 1.13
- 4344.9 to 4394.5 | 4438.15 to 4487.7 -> 1.15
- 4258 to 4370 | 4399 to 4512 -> 1.20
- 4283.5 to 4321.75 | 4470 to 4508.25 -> 1.29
